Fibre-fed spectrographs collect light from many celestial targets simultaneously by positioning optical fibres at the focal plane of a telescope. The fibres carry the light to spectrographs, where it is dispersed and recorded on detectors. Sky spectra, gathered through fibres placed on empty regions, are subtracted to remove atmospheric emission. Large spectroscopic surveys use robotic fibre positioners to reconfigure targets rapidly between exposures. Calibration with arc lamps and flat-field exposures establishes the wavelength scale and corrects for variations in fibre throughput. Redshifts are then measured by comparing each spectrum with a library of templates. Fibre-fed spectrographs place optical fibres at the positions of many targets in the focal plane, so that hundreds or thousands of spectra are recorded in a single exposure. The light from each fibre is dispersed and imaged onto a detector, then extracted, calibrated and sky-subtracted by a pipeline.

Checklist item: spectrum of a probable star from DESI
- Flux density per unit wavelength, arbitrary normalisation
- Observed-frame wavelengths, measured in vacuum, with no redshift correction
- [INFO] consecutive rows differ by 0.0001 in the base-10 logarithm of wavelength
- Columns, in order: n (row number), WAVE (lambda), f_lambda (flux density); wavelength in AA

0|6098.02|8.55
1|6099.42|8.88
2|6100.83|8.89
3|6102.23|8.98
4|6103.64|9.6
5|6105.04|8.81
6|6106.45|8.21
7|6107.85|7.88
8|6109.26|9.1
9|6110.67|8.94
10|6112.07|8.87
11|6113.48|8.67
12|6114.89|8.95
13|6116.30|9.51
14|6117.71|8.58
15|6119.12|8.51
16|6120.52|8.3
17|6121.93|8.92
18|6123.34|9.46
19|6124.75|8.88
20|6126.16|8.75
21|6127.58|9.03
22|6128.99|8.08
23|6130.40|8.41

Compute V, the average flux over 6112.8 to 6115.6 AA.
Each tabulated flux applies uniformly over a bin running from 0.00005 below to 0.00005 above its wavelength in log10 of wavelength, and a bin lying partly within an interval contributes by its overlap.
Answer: 8.8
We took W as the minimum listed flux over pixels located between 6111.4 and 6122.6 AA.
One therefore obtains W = 8.3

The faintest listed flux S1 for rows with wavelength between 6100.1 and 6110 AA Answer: 7.88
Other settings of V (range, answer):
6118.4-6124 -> 8.8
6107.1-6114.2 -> 8.69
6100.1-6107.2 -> 8.89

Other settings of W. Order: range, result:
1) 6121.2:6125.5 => 8.88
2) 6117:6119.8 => 8.51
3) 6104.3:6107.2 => 8.21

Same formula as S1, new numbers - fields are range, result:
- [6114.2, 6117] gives 8.95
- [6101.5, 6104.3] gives 8.98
